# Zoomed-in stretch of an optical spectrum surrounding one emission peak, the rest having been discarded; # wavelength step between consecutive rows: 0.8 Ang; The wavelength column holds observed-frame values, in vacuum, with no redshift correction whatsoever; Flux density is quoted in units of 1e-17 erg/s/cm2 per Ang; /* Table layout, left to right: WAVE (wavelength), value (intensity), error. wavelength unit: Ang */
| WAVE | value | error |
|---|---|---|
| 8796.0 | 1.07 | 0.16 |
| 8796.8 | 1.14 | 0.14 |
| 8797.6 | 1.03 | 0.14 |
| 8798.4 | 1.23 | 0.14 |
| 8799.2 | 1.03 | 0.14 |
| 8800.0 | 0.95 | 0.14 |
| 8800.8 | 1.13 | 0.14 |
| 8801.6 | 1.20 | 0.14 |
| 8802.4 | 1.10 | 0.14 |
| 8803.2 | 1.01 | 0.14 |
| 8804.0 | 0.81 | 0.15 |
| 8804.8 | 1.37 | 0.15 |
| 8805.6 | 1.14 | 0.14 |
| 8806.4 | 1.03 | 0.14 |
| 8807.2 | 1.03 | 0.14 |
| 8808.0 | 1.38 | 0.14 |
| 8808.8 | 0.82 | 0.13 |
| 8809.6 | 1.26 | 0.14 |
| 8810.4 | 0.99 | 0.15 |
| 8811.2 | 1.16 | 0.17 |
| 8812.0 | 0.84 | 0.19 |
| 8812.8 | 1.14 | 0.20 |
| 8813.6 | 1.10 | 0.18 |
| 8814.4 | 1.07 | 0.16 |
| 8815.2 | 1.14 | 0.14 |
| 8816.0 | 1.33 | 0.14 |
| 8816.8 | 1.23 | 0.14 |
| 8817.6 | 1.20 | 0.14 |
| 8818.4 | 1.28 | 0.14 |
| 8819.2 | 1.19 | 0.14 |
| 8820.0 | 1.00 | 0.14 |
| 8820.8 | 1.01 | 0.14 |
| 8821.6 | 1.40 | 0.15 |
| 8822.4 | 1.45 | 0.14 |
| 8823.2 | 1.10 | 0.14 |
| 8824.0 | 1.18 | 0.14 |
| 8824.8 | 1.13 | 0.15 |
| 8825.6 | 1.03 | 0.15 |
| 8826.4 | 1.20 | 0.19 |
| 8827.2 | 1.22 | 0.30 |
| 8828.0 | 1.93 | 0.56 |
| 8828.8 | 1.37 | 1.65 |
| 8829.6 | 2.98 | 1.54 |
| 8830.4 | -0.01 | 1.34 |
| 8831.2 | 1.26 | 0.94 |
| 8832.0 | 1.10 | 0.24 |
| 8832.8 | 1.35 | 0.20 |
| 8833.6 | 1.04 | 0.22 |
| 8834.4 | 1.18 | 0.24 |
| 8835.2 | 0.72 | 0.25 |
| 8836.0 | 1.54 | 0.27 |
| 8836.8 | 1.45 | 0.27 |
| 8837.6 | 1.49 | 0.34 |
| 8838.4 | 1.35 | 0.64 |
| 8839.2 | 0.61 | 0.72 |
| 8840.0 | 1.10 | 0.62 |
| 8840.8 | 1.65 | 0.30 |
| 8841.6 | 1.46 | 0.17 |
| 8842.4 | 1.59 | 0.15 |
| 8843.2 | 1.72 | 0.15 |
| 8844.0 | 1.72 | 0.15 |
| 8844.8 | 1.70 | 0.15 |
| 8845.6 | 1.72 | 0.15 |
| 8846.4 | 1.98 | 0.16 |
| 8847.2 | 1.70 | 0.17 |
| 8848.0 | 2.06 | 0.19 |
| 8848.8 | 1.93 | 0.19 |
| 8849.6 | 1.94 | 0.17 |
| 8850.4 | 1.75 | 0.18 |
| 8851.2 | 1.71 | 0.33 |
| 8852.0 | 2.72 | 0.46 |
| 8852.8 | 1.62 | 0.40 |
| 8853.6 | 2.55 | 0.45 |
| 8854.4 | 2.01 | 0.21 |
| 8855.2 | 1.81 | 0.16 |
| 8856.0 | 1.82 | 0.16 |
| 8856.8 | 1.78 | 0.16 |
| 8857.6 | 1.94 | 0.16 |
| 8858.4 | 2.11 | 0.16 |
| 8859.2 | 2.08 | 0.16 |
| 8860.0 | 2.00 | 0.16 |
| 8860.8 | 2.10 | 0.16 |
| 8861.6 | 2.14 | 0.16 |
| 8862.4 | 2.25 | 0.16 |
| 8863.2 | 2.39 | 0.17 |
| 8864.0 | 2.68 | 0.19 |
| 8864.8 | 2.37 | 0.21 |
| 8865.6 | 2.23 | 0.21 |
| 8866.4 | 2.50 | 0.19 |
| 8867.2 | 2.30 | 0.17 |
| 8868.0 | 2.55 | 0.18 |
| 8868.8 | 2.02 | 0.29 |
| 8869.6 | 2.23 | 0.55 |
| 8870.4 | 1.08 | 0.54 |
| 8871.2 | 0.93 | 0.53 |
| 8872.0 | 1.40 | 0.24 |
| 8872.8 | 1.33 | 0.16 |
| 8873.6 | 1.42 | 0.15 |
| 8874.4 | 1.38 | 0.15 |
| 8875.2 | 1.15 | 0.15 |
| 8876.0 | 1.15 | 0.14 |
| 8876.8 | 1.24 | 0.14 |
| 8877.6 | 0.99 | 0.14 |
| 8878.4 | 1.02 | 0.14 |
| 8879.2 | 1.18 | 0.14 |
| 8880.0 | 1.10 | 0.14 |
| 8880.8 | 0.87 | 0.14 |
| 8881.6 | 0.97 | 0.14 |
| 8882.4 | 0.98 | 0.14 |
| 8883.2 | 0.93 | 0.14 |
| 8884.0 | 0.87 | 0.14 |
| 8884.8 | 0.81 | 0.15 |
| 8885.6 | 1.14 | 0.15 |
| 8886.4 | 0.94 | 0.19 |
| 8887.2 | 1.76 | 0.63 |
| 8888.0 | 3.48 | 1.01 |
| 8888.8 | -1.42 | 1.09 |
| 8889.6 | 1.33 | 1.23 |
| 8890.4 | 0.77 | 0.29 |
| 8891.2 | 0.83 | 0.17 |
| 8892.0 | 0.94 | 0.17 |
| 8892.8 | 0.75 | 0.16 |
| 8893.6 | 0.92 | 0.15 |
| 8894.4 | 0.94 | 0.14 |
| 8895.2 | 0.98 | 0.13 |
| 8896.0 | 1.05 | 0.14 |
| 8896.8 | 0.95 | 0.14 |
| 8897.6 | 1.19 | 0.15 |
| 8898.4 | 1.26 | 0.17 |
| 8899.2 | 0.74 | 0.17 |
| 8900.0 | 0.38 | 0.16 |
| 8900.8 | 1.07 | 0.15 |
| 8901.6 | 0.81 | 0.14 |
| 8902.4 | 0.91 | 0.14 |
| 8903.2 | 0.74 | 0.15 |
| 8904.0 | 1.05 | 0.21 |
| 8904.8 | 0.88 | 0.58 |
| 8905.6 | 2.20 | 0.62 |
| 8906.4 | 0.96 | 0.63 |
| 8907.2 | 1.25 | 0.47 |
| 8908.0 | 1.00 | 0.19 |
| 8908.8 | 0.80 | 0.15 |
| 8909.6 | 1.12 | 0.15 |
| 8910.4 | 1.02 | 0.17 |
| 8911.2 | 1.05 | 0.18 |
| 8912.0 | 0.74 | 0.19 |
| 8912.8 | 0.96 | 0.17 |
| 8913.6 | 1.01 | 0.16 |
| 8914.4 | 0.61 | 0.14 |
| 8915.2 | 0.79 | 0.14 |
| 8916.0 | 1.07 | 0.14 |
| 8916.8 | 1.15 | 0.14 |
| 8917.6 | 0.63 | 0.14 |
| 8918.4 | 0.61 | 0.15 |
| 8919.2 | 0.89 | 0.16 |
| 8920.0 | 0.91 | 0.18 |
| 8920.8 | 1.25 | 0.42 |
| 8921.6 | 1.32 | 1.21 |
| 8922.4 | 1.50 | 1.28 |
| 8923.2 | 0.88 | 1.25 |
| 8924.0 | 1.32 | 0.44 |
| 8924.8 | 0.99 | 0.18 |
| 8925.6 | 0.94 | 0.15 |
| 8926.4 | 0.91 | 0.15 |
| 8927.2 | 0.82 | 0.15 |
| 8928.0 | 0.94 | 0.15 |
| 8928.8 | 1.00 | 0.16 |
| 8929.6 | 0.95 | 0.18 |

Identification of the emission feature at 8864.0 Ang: [O III] 5007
